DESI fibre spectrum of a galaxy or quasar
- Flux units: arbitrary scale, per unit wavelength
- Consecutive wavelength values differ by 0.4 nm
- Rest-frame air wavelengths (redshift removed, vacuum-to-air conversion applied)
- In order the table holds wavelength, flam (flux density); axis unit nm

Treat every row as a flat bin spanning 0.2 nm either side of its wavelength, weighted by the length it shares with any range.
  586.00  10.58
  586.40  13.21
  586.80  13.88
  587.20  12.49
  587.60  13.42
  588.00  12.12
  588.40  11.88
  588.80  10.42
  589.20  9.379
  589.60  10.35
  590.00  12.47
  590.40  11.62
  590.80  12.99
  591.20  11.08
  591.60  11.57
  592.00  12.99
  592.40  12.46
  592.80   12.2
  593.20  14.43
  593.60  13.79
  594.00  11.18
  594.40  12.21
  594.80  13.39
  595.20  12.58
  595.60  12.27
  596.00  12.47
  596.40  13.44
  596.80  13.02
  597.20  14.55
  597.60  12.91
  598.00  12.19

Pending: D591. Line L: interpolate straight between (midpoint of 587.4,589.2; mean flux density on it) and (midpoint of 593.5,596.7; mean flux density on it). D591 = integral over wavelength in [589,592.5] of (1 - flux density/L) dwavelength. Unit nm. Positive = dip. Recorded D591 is 0.12 nm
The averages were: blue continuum 11.7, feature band 11.6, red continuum 12.6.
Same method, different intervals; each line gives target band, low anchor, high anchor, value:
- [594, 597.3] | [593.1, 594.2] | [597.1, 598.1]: 0.07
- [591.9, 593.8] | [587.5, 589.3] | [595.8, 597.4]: -0.10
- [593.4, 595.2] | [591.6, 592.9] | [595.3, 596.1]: -0.03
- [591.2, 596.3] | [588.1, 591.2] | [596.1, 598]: -0.08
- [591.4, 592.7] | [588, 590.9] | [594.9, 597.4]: -0.04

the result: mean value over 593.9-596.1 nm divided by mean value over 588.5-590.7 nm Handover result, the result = 1.1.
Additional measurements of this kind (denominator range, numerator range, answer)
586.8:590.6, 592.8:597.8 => 1.11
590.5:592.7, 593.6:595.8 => 1.02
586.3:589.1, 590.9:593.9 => 1.02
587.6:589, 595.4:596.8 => 1.09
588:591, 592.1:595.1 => 1.13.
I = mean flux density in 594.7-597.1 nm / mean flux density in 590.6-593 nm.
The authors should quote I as 1.06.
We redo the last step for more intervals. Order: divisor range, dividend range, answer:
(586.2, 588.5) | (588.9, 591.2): 0.88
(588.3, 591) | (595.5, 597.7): 1.17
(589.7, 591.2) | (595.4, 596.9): 1.06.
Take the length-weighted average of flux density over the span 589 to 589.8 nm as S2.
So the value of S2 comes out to 9.86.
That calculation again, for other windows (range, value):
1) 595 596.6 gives 12.7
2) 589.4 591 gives 11.9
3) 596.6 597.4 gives 13.8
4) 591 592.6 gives 12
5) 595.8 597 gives 13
